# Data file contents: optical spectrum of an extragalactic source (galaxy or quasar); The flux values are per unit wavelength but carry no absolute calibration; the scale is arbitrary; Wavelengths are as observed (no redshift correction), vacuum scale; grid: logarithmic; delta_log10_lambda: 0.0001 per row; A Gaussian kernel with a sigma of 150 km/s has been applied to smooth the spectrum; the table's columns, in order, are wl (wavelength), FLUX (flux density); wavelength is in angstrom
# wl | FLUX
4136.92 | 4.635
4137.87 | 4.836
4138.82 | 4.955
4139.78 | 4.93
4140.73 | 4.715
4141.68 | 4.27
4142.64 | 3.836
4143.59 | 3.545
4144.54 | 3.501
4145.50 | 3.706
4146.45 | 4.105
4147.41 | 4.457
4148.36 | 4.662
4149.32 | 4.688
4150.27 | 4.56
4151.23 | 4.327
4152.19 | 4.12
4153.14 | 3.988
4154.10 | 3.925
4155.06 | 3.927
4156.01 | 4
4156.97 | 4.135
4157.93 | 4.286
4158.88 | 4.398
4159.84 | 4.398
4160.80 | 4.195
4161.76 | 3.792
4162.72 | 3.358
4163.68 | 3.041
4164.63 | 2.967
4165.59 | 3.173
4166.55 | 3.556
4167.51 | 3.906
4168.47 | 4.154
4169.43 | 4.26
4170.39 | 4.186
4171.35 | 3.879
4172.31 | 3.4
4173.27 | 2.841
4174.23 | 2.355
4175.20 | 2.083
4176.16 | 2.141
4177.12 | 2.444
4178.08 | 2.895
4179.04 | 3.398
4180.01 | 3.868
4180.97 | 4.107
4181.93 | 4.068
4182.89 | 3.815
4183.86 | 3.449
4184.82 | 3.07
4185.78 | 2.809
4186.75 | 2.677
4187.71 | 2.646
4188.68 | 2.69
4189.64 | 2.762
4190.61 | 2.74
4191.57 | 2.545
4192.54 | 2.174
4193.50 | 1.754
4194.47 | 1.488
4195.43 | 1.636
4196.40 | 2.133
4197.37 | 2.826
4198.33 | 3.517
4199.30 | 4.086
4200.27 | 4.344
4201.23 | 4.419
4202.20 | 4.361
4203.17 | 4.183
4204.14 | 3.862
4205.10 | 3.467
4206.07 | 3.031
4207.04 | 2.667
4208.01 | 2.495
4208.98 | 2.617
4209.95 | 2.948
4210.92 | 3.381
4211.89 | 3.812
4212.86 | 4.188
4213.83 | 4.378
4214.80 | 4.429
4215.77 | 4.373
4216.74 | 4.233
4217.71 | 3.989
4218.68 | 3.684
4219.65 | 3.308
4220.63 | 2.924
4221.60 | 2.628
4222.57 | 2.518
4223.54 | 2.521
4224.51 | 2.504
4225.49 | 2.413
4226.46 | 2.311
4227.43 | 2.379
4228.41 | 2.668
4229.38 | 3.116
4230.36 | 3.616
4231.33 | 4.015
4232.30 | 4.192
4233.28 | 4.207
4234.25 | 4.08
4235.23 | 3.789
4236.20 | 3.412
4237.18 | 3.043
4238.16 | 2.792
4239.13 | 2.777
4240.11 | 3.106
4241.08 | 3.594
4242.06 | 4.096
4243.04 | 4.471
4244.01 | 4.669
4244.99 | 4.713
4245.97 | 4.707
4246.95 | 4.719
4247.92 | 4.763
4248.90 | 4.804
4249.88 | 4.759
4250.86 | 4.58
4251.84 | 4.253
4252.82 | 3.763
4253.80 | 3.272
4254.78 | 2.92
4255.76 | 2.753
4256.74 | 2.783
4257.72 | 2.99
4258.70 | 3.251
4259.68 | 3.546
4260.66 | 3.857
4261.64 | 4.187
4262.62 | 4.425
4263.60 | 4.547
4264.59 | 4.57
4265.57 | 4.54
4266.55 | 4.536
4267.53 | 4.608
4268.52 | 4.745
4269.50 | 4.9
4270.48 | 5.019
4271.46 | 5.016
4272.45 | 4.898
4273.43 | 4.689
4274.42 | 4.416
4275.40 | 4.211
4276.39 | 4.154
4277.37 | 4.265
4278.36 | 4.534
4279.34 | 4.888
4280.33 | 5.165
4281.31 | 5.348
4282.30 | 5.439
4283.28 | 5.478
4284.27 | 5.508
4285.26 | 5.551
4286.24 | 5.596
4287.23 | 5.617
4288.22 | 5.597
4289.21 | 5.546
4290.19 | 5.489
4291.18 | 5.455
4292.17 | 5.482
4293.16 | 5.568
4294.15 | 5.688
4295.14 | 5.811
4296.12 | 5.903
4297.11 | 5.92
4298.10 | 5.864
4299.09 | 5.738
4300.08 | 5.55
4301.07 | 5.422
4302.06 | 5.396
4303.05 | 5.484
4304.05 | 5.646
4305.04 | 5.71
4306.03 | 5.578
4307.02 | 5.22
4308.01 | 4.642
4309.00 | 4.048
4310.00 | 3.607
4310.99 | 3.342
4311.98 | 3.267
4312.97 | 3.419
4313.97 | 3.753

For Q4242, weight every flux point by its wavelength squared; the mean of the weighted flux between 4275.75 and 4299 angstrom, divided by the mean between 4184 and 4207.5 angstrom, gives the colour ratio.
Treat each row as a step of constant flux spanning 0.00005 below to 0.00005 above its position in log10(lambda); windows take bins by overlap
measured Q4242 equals 1.87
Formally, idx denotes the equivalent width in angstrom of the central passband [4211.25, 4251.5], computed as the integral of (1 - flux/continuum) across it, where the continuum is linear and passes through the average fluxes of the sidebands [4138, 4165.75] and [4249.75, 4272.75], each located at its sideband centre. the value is 3.96 angstrom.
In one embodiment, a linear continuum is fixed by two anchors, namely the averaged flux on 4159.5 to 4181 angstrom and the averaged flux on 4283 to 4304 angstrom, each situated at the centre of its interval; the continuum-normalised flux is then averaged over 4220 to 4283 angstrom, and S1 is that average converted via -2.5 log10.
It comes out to 0.23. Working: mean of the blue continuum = 3.39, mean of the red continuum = 5.6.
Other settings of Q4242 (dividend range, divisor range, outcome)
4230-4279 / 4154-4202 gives 1.29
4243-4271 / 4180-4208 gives 1.38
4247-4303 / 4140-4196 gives 1.45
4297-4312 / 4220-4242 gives 1.67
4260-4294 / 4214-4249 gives 1.40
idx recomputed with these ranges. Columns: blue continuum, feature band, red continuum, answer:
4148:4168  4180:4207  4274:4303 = 7.46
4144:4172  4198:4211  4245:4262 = 1.35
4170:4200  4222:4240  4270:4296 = 3.90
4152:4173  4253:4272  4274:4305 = 3.85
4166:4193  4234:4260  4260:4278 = 2.45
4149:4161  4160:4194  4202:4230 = 6.17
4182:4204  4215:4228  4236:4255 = 1.64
